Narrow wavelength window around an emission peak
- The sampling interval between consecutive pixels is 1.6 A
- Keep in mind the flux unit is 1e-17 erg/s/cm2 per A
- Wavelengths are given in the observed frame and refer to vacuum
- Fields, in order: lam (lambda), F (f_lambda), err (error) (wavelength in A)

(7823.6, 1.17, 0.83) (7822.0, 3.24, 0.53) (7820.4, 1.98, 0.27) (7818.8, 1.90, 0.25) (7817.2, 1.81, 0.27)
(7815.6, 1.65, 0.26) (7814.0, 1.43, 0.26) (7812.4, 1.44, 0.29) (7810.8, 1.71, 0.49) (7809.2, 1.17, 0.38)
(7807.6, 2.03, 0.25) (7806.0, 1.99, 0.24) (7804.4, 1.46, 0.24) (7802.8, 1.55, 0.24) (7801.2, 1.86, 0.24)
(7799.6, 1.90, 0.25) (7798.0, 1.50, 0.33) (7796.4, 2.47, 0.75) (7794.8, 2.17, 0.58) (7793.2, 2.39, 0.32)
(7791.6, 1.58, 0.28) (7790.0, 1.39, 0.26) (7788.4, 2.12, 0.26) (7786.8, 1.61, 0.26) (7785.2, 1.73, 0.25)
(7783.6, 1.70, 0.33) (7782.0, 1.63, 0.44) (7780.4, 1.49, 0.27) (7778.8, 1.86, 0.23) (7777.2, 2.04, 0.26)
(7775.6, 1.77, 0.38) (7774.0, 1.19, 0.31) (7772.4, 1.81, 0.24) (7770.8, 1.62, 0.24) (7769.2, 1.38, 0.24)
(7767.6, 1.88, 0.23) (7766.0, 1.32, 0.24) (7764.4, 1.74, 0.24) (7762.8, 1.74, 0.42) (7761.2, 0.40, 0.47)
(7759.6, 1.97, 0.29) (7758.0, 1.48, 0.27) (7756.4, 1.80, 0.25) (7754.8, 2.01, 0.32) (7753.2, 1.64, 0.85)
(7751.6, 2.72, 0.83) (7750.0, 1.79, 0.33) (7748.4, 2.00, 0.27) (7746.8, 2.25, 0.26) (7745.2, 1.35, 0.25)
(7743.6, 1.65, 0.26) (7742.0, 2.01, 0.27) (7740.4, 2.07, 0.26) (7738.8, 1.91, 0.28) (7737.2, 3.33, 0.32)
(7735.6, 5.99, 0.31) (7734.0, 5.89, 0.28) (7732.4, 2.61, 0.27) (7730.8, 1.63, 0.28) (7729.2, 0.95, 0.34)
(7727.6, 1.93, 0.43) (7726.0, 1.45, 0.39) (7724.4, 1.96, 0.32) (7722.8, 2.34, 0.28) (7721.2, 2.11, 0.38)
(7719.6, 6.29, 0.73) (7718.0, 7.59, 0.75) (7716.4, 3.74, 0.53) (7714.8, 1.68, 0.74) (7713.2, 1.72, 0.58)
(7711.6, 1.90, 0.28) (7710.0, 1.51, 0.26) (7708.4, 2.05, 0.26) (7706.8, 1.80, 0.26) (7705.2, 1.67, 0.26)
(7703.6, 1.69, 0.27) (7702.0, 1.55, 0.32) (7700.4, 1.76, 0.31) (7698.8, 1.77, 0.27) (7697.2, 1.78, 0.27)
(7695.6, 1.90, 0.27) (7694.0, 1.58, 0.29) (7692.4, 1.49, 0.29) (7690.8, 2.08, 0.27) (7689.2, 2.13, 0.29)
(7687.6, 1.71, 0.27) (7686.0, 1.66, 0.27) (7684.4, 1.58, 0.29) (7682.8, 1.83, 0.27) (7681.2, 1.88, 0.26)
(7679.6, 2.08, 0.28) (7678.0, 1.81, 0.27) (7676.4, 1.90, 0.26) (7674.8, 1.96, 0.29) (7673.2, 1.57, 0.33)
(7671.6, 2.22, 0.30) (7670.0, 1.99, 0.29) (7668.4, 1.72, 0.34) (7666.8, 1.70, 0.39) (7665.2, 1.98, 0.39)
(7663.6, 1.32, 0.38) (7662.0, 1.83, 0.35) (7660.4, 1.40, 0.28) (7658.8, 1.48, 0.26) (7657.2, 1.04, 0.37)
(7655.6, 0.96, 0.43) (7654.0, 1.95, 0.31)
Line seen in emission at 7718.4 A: [S II]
